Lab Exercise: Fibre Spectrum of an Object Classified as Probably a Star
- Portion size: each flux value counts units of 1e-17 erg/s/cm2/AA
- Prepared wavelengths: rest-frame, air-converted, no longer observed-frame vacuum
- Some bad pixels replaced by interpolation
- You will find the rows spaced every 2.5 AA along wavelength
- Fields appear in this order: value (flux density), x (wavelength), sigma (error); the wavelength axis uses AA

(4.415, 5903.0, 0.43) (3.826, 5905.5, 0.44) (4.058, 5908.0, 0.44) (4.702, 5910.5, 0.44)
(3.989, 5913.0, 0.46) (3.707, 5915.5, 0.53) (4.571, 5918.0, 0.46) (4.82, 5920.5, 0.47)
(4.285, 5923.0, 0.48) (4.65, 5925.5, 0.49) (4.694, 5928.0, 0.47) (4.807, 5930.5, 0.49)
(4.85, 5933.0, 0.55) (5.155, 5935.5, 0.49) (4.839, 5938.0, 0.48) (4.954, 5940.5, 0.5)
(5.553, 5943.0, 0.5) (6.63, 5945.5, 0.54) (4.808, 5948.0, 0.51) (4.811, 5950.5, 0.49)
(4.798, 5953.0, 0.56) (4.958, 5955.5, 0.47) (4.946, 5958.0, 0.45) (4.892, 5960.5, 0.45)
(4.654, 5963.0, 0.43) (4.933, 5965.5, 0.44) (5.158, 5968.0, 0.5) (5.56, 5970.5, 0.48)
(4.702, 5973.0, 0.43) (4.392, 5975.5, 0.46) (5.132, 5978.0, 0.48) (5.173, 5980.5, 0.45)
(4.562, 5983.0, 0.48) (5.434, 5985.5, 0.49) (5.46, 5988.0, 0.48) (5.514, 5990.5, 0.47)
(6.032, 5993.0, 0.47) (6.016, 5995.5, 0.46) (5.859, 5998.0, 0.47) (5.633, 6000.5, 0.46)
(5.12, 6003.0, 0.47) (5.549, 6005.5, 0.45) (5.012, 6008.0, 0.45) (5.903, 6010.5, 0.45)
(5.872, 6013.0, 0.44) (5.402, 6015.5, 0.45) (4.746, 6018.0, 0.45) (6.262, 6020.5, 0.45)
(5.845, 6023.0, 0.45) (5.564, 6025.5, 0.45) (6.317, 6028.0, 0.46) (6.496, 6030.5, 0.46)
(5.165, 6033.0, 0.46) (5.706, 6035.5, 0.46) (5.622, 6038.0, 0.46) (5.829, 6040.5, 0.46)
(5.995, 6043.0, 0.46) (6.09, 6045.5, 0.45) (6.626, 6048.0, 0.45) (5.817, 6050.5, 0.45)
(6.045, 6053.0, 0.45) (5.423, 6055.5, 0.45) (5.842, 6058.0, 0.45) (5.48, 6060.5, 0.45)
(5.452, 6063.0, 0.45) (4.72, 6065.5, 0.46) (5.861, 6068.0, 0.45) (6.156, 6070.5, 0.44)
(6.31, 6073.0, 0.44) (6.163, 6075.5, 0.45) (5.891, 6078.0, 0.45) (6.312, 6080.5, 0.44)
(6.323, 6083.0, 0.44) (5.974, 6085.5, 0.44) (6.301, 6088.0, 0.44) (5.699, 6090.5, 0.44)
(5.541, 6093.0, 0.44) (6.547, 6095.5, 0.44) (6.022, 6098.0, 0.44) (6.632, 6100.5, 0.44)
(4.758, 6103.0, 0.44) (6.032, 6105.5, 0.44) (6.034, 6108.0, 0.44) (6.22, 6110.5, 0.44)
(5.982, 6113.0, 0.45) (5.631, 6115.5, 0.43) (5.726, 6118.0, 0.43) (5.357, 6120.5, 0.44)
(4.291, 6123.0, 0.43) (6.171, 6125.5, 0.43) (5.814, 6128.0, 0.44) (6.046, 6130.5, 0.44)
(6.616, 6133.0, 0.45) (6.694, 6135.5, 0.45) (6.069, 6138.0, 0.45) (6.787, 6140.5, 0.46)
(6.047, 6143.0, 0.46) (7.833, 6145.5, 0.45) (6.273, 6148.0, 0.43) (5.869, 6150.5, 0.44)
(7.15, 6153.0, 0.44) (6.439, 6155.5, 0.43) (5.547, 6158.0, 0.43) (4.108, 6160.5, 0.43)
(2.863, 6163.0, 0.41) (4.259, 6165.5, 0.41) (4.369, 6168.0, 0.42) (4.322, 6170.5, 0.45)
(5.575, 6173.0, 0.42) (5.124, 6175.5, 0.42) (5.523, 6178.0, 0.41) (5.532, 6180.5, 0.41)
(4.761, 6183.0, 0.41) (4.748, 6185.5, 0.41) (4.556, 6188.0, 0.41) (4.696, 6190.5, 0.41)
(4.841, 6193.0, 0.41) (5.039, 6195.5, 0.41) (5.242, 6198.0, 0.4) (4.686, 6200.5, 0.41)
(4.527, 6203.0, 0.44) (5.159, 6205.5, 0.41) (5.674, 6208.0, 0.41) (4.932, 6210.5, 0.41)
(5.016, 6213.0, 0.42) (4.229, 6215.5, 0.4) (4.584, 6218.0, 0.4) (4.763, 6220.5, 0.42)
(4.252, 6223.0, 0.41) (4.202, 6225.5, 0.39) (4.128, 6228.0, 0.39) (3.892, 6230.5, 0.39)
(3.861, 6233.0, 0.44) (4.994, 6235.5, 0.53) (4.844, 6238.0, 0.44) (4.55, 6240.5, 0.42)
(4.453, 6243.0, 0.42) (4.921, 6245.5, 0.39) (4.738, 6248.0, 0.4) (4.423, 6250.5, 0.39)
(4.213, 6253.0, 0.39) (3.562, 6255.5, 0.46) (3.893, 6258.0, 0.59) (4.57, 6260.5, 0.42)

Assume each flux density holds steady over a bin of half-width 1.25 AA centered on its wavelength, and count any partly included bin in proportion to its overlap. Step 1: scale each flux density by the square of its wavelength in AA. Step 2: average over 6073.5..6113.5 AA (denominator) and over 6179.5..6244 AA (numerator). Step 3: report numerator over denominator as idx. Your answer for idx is 0.8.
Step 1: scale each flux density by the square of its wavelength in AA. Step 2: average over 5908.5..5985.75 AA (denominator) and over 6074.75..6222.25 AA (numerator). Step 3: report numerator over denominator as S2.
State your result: 1.21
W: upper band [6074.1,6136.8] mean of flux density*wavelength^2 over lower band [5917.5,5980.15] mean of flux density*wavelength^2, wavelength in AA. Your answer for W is 1.27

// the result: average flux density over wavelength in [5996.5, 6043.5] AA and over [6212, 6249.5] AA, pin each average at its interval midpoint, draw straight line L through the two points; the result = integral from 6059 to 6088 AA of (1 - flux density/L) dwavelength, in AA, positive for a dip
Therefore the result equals -2.8 AA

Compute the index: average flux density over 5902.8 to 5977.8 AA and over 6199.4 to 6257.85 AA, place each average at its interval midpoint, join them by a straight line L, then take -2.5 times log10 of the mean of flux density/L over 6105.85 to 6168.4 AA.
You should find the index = -0.25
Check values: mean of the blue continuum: 4.78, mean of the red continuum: 4.54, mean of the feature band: 5.79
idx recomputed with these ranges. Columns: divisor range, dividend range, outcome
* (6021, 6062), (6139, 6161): 1.11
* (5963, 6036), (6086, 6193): 1.08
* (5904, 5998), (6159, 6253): 1.03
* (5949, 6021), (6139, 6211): 1.07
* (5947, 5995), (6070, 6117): 1.24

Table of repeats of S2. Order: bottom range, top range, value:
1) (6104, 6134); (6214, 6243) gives 0.78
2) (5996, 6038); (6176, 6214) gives 0.94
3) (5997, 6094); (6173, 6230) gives 0.88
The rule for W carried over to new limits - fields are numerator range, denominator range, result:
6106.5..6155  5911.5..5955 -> 1.36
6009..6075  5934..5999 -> 1.15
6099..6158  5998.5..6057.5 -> 1.10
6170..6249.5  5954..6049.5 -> 0.93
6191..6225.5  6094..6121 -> 0.84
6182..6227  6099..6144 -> 0.82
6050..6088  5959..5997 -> 1.17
